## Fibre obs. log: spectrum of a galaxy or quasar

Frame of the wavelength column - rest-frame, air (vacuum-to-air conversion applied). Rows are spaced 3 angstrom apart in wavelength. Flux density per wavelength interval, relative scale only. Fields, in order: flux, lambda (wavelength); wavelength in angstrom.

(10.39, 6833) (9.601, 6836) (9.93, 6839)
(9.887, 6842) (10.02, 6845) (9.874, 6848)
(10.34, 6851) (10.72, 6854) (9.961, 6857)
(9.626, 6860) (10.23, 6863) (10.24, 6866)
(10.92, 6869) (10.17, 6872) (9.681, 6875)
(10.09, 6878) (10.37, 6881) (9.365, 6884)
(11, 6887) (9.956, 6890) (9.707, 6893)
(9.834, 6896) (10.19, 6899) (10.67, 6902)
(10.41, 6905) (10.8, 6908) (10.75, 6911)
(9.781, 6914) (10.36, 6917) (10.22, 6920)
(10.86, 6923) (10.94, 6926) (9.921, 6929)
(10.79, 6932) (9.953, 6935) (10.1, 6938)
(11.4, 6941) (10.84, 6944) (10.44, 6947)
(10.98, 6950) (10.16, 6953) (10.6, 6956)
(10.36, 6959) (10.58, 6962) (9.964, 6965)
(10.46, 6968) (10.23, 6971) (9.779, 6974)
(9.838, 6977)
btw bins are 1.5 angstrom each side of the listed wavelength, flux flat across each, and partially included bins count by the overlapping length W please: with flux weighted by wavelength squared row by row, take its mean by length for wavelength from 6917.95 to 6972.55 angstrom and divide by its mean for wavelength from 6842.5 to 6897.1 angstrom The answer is 1.1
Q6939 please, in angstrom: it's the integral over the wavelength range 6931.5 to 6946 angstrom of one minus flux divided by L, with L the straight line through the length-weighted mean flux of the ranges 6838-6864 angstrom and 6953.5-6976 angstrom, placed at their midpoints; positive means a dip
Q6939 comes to -0.5 angstrom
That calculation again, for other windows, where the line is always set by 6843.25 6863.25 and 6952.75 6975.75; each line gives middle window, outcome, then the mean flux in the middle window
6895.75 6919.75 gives -0.44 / 10.4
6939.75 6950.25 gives -0.67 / 10.9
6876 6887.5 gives 0.03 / 10.1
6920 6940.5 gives -0.49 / 10.5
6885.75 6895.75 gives 0.00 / 10.2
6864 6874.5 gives -0.25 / 10.4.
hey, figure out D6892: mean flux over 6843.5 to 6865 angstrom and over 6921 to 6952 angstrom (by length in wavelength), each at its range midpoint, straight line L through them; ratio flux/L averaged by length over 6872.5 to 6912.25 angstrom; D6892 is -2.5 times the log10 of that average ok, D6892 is 0.014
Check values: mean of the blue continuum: 10.1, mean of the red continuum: 10.6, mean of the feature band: 10.2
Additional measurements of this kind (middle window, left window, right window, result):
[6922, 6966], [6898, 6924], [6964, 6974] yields -0.03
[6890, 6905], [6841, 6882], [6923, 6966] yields 0.02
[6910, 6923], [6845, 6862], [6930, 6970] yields 0.00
